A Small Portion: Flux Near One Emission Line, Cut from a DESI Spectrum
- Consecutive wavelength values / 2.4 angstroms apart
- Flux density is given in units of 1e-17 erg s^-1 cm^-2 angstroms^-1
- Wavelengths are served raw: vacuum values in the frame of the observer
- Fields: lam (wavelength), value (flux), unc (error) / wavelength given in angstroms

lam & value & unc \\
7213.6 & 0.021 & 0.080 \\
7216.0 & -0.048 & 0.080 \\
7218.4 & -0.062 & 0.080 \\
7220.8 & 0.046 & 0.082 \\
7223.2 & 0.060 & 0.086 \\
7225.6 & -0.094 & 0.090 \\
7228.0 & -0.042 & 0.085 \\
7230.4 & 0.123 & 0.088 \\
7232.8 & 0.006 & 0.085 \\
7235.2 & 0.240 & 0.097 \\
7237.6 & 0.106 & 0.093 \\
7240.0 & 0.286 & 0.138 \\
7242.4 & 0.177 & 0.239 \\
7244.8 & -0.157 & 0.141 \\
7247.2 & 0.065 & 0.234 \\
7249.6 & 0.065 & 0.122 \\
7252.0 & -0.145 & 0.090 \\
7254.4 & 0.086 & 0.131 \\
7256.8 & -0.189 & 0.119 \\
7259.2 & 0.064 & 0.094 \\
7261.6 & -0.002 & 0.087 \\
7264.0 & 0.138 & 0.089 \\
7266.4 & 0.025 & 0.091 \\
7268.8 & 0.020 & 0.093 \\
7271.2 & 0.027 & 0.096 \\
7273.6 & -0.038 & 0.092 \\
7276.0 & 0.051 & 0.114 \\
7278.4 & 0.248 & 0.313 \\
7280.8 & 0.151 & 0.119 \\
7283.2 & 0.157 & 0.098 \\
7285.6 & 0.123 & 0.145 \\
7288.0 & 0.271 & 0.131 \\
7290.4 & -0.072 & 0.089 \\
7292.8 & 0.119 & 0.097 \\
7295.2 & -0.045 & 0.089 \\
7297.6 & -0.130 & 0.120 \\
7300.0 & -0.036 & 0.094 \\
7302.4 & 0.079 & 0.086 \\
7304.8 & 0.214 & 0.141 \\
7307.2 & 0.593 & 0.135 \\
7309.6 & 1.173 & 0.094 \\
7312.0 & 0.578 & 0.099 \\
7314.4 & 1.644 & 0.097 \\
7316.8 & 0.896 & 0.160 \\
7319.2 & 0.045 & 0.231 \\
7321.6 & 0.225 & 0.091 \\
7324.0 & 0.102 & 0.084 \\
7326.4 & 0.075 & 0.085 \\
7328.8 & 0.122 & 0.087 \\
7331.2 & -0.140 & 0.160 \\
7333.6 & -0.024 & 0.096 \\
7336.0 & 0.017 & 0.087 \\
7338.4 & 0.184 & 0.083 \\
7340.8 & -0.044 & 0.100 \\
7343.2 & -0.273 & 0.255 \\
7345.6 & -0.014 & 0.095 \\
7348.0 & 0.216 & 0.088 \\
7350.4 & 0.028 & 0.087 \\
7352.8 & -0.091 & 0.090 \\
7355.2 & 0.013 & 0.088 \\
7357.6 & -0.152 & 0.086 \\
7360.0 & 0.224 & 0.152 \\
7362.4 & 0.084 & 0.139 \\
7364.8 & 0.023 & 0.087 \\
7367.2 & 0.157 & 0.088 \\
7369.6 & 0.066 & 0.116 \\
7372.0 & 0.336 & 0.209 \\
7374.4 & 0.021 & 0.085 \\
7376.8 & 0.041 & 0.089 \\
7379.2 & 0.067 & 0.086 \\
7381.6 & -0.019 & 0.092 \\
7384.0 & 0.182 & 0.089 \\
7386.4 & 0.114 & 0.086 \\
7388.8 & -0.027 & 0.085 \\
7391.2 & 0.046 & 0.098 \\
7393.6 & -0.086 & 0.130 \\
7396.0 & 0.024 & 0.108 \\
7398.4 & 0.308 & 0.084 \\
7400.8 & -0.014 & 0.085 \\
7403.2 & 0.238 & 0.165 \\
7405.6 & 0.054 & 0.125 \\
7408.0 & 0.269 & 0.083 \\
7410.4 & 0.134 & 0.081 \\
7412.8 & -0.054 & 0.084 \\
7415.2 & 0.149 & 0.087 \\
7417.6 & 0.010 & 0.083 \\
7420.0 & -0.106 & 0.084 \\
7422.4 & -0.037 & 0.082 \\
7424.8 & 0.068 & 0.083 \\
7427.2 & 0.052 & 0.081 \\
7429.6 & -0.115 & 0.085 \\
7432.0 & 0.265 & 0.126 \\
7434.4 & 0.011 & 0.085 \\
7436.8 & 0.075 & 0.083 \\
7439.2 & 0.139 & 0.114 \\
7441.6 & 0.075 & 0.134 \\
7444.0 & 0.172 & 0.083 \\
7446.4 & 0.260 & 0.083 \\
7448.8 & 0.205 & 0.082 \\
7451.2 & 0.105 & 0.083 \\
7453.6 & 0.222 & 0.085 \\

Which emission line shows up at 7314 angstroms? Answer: [O II]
